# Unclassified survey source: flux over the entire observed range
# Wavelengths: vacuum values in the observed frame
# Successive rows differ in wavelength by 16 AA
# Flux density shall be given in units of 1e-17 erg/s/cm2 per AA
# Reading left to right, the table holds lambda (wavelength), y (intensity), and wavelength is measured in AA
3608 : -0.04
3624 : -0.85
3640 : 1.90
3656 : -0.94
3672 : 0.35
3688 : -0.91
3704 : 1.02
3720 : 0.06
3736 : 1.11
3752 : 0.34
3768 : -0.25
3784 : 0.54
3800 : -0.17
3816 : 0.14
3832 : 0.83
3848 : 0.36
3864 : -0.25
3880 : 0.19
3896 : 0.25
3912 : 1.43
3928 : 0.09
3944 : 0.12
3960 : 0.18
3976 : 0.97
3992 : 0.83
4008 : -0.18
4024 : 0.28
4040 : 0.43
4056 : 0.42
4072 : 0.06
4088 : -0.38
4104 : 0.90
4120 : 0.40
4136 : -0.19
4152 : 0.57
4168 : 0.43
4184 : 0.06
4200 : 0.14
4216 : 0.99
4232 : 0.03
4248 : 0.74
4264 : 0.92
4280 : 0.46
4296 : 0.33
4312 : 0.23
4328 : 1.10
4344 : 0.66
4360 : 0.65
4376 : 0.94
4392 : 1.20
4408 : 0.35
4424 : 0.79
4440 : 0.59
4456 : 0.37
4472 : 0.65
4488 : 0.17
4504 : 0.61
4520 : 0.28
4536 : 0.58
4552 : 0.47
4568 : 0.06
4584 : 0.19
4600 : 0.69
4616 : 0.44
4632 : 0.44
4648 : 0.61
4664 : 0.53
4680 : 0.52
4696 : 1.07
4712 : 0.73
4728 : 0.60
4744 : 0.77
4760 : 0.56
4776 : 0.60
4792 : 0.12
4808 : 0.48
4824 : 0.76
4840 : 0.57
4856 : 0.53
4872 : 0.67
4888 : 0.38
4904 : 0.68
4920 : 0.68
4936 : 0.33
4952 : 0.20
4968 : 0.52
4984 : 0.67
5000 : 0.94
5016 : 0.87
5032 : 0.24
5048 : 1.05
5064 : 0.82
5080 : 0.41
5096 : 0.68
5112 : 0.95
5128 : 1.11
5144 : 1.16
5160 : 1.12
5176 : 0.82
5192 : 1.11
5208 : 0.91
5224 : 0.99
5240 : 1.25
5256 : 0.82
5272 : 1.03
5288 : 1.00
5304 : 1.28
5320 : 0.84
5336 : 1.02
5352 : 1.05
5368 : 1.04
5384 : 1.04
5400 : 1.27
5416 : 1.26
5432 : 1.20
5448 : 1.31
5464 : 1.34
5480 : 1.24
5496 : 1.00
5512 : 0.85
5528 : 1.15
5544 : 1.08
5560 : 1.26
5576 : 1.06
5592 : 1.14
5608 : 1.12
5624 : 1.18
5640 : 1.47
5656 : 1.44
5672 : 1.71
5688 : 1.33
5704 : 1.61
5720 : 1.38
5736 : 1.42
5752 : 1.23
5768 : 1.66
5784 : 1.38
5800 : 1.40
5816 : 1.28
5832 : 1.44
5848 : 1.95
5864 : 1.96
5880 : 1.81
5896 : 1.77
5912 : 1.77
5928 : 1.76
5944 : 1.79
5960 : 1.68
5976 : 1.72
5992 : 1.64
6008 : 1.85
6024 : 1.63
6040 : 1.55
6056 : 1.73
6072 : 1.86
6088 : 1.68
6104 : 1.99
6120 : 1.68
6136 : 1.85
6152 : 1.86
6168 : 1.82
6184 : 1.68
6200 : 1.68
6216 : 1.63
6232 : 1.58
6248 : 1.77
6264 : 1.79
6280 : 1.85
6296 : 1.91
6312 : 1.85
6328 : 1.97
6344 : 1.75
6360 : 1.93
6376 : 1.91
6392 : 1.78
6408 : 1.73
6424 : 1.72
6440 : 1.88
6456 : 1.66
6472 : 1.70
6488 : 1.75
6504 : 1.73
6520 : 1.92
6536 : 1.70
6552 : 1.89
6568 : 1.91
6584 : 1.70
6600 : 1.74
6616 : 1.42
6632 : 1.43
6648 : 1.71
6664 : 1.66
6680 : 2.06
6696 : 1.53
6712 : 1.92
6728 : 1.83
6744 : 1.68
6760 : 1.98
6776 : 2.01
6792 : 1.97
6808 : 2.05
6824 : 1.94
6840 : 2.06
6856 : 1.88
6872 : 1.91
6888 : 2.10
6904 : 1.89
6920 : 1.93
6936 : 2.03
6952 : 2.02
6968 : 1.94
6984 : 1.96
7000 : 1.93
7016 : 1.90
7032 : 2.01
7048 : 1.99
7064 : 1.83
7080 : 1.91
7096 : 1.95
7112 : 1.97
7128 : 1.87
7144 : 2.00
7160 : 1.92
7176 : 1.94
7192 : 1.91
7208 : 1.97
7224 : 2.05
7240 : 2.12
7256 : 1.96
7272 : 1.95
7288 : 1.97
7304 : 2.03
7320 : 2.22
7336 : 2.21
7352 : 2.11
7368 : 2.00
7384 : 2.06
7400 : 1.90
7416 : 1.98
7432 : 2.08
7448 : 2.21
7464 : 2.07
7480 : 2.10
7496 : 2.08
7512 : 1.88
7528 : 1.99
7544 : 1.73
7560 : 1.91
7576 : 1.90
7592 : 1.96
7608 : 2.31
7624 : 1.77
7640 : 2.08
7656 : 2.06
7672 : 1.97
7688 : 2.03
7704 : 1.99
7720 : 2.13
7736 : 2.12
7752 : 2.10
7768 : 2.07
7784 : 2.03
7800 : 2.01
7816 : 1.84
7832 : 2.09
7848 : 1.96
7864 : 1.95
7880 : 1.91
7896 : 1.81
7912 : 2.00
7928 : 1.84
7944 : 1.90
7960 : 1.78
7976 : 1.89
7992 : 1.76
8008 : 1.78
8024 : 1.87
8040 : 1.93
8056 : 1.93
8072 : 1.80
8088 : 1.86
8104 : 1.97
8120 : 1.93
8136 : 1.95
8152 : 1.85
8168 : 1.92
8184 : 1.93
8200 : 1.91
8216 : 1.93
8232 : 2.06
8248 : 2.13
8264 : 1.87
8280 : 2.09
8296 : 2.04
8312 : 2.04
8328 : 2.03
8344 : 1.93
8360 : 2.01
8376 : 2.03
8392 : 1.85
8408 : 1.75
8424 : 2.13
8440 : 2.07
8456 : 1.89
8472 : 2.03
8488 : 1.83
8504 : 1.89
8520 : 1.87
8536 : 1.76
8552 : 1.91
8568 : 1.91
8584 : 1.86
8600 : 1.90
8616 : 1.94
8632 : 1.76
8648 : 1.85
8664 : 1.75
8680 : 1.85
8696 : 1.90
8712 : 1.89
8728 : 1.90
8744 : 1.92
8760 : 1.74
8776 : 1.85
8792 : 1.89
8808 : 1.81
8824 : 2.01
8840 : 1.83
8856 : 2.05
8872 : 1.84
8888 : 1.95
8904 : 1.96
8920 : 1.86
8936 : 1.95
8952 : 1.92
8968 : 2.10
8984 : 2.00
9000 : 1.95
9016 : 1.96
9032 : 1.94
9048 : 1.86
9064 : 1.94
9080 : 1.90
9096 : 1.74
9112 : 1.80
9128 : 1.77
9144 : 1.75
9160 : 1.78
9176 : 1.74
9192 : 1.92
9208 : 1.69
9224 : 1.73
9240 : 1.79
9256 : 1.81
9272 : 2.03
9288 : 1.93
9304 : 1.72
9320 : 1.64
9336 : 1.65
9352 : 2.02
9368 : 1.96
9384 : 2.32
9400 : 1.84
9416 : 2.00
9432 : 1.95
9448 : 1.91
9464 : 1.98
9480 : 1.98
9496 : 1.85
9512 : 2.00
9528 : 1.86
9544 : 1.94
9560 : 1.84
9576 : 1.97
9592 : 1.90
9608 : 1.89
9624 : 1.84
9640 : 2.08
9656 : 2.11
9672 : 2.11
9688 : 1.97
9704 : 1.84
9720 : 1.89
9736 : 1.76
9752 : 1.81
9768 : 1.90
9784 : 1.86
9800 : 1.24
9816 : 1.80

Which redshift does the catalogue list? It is 0.280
